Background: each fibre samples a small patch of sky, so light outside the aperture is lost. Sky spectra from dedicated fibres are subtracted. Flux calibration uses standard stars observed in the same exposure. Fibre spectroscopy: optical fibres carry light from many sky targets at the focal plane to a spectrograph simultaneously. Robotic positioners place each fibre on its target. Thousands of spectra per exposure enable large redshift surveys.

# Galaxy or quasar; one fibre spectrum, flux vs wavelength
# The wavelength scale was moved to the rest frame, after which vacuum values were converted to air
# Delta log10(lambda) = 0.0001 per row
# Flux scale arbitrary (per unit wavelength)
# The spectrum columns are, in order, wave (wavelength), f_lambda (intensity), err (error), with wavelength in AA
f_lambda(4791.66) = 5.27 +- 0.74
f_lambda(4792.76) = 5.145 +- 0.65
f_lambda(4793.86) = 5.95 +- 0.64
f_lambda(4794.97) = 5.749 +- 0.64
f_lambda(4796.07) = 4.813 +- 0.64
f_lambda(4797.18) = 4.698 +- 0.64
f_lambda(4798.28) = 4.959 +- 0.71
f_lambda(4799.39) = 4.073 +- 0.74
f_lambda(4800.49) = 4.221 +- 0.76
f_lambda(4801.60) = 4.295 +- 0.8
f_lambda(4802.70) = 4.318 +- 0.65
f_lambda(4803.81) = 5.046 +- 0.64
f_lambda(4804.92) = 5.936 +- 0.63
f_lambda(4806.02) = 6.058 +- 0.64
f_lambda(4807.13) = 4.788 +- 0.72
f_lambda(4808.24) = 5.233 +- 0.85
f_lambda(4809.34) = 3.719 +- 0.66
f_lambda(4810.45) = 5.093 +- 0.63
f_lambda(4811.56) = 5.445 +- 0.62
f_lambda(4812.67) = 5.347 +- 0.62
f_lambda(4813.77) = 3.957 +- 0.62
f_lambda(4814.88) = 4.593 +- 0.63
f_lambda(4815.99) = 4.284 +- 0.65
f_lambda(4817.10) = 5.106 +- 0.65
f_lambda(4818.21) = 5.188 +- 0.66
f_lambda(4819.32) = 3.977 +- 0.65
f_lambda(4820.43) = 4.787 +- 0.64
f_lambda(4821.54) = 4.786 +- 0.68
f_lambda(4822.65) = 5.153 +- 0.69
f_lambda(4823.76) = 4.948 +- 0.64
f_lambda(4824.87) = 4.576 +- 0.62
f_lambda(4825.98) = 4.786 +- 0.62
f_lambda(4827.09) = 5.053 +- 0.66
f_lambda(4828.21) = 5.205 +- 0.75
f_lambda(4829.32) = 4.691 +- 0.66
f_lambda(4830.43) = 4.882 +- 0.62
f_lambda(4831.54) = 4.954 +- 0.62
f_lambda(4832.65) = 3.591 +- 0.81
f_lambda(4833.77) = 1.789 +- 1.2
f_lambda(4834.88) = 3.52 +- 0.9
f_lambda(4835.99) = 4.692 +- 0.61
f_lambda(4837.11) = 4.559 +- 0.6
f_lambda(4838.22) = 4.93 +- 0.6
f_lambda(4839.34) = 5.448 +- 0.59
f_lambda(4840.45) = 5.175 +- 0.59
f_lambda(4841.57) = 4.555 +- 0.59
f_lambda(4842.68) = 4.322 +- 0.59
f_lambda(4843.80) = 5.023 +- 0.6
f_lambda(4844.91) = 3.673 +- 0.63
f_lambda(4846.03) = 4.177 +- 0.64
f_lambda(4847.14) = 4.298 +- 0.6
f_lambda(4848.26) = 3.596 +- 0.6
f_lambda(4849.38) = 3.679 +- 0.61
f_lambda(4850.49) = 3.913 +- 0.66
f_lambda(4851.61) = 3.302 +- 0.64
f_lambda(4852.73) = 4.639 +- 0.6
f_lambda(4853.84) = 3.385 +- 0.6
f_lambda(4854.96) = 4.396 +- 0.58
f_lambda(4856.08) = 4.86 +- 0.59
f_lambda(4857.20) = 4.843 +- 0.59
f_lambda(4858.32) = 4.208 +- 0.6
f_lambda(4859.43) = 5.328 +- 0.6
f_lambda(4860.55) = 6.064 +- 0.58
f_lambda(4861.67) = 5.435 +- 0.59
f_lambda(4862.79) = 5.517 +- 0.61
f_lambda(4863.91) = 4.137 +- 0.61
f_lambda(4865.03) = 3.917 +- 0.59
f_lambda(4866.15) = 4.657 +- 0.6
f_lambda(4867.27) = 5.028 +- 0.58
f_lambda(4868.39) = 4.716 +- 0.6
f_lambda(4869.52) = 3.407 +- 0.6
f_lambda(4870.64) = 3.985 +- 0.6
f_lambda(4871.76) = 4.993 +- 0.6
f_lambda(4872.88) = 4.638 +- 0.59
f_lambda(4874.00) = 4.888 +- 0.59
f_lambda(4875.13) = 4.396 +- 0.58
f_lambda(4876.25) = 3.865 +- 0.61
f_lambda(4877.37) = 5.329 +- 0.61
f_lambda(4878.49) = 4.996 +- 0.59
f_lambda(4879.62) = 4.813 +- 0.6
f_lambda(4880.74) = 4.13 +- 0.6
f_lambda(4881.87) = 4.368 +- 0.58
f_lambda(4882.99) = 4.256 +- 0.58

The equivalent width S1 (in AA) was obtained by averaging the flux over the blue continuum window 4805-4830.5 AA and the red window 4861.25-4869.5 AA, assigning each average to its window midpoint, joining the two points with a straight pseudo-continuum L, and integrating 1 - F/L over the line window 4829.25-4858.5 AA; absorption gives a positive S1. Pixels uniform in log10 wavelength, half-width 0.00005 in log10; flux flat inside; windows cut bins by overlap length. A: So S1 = 3.1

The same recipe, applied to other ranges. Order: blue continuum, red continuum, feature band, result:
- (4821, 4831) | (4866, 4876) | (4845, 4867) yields 0.9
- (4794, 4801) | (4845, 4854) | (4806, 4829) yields -1.9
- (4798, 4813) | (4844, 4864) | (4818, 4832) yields -0.4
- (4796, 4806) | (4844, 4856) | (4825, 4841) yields -1.0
